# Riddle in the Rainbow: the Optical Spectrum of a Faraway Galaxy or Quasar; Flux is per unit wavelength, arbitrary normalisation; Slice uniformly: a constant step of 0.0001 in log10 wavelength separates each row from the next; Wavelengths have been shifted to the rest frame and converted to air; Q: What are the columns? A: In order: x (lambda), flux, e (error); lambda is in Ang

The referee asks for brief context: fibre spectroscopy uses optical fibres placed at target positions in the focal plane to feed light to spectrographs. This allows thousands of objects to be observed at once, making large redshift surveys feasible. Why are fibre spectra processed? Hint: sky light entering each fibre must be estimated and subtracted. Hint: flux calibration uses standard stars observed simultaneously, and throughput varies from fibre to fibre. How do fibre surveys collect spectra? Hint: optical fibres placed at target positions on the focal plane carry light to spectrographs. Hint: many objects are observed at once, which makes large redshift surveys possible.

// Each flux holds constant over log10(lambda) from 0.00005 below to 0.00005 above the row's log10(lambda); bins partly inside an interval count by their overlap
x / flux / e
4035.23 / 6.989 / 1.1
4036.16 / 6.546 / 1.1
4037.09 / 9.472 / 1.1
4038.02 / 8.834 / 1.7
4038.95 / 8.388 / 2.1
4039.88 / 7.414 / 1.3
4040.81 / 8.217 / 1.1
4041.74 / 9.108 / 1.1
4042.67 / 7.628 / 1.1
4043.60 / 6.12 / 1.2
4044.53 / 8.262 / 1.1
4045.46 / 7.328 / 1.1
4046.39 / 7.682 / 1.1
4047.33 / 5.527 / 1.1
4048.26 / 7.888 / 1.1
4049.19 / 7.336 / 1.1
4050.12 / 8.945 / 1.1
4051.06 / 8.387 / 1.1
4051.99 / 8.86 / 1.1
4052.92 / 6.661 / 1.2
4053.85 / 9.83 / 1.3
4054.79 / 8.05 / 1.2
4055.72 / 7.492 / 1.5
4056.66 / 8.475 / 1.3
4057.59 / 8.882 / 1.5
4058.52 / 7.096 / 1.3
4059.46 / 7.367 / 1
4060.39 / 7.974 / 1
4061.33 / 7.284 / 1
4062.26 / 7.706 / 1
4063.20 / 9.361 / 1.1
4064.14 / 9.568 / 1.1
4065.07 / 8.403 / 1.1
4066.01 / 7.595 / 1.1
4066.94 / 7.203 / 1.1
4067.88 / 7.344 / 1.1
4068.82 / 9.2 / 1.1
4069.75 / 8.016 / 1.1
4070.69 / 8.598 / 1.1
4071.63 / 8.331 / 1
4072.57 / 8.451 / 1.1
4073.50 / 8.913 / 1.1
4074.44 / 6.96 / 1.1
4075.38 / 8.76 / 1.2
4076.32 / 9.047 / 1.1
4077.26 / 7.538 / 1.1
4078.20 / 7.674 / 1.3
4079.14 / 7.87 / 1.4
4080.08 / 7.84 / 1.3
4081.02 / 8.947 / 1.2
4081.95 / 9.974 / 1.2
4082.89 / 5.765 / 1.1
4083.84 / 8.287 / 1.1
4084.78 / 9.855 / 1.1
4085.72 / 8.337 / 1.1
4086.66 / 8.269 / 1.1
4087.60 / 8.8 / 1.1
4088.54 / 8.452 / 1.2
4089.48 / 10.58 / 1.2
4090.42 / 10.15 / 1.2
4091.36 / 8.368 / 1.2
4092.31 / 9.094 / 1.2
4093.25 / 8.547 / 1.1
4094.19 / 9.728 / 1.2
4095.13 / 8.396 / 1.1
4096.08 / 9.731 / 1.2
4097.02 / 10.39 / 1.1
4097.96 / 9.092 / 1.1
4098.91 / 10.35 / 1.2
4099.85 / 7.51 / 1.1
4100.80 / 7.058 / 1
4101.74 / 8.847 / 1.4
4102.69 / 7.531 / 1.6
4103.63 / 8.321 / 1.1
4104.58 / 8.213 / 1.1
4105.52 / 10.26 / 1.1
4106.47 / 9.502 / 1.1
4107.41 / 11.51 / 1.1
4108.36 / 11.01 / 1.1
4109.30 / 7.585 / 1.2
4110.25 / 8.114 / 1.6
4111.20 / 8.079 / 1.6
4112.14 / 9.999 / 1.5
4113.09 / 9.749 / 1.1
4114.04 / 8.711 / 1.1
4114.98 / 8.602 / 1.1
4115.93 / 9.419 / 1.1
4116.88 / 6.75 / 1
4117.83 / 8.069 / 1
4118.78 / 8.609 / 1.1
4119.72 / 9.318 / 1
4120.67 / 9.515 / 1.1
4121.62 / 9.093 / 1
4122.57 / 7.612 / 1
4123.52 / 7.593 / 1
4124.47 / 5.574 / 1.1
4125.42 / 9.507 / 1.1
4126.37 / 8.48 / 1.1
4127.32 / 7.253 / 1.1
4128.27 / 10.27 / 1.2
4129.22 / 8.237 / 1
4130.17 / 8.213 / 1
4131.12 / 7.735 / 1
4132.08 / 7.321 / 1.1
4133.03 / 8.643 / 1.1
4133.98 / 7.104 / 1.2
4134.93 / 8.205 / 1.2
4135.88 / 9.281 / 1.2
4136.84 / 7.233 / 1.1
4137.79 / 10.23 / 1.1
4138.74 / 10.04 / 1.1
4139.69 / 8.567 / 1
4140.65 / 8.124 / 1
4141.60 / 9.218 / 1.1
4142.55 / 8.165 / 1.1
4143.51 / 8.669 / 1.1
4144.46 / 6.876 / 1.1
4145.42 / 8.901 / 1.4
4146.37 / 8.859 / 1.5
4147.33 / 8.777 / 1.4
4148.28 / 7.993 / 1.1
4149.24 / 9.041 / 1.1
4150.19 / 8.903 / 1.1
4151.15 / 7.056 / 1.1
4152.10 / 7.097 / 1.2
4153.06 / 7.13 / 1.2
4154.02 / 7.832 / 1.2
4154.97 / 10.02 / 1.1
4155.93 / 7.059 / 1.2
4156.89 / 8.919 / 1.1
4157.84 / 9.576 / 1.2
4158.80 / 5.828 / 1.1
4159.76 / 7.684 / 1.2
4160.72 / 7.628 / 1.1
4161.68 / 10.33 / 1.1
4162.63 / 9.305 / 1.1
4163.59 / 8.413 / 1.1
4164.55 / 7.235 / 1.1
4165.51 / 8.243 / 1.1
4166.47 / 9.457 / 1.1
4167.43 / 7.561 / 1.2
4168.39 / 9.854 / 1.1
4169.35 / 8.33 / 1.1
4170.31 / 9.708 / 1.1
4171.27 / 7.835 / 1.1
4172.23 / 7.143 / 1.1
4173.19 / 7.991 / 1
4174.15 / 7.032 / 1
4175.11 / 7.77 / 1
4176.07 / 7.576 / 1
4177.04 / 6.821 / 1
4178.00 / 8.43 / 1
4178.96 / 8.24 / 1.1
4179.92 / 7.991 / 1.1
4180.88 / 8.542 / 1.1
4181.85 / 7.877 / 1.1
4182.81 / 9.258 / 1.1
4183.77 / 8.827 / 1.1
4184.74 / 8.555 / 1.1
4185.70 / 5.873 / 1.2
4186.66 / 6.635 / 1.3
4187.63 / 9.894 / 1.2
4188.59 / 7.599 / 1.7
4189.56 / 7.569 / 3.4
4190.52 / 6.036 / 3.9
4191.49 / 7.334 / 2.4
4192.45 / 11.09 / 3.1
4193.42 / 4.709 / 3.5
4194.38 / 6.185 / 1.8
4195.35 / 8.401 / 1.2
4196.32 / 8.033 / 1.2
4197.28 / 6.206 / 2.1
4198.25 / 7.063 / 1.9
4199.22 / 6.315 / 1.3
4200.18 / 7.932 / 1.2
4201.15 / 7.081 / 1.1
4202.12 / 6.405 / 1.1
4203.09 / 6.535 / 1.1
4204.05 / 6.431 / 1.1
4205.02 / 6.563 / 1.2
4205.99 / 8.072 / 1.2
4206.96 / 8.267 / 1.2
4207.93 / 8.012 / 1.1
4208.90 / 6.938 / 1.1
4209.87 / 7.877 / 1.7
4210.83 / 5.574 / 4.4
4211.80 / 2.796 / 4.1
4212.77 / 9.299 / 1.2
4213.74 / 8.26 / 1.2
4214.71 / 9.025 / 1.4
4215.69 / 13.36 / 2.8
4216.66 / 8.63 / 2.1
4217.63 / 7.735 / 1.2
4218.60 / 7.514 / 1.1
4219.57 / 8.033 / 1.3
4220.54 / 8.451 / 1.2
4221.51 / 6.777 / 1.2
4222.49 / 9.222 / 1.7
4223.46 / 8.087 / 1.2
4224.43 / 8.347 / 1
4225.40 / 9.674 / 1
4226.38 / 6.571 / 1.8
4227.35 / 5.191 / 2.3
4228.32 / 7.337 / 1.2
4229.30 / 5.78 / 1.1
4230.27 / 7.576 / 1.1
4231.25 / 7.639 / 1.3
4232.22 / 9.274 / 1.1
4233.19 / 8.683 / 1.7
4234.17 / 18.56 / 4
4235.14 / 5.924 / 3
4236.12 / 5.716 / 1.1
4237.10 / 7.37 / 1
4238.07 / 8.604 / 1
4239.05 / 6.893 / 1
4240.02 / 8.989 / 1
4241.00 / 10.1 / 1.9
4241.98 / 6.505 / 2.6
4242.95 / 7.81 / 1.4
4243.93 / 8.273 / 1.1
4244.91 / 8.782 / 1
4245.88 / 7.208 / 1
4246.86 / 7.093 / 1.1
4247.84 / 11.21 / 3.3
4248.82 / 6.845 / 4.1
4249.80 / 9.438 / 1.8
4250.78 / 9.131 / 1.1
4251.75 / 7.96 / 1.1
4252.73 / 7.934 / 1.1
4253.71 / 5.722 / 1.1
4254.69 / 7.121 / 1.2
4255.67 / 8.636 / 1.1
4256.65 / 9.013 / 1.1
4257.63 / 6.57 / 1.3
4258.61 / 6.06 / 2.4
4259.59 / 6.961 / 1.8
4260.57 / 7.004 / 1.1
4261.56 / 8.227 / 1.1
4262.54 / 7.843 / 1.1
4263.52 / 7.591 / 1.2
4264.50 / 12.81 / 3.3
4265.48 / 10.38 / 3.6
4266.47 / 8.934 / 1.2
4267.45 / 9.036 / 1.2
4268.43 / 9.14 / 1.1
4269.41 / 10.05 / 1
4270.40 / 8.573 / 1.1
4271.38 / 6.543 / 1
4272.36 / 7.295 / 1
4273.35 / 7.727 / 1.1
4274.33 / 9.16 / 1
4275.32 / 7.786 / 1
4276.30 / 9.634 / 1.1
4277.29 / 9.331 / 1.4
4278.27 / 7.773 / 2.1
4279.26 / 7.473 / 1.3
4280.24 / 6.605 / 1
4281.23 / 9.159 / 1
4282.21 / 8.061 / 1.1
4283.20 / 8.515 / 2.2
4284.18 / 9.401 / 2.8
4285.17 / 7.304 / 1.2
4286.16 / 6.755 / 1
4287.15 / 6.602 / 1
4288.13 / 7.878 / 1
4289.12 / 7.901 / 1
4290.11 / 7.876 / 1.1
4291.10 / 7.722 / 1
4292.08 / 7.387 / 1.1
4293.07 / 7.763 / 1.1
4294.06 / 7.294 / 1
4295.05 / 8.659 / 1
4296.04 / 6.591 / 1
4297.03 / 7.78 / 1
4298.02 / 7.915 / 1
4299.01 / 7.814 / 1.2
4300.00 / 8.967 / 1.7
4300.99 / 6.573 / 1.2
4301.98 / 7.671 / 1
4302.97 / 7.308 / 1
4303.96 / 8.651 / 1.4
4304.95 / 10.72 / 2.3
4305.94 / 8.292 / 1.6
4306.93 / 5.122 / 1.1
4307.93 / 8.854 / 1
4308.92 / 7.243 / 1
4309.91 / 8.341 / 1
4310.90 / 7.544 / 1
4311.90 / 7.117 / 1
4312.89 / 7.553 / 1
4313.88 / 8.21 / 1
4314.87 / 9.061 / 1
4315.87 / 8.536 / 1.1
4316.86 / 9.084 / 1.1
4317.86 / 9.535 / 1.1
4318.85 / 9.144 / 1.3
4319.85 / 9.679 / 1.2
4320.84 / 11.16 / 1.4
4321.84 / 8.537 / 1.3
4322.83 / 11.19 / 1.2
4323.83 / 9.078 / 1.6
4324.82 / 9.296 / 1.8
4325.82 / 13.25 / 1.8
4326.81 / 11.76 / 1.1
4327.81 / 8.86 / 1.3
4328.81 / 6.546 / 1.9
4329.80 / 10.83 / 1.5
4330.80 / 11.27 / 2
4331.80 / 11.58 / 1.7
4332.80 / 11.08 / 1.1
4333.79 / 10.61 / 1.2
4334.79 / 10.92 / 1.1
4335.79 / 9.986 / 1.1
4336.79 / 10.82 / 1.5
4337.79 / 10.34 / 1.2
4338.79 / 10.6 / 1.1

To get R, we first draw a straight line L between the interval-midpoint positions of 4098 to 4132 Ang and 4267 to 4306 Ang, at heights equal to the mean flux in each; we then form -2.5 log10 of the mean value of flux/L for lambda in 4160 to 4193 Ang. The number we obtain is 0.03 mag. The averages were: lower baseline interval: 8.62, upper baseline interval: 8.06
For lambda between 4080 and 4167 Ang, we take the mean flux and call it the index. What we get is 8.59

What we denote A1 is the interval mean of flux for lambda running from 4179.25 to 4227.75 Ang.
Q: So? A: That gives 7.66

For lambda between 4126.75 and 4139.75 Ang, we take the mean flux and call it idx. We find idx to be 8.45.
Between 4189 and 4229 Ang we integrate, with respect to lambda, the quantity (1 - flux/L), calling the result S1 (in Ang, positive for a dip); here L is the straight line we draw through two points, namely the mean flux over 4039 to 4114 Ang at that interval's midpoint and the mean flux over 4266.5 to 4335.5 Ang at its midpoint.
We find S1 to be 4.8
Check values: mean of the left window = 8.44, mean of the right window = 8.61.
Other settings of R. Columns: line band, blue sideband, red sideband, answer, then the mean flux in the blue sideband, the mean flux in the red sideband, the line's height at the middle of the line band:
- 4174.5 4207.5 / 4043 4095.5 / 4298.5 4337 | 0.16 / 8.24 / 9.16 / 8.69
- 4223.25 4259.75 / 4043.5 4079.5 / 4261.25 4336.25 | 0.06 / 8.02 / 8.68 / 8.52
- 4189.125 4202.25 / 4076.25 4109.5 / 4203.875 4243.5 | 0.14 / 8.86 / 8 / 8.18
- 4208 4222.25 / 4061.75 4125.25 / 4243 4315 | 0.05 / 8.63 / 8.05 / 8.25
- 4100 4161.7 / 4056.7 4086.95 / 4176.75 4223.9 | -0.06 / 8.2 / 7.68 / 7.97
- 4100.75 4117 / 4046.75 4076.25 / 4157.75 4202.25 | -0.12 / 8.09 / 7.85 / 8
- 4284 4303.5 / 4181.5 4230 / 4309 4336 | 0.19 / 7.58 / 9.58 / 9.09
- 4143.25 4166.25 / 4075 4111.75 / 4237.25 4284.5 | 0.05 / 8.81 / 8.26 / 8.61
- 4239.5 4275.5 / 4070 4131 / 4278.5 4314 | -0.04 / 8.67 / 7.79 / 7.96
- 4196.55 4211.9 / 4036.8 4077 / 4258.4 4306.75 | 0.18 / 8.08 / 8.12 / 8.11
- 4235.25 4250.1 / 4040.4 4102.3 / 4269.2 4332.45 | 0.06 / 8.32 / 8.48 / 8.44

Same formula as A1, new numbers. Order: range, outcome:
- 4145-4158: 8.34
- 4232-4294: 8.24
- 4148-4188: 8.15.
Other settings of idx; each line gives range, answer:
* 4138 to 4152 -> 8.51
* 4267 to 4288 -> 8.18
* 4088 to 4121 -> 9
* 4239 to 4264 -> 7.9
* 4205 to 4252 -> 8.12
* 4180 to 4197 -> 7.77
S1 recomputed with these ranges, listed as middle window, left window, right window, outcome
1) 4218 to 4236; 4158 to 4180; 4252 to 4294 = -0.24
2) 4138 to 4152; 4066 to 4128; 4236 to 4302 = -0.08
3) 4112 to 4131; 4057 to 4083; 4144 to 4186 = -0.73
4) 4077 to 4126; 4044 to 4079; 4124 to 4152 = -3.14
